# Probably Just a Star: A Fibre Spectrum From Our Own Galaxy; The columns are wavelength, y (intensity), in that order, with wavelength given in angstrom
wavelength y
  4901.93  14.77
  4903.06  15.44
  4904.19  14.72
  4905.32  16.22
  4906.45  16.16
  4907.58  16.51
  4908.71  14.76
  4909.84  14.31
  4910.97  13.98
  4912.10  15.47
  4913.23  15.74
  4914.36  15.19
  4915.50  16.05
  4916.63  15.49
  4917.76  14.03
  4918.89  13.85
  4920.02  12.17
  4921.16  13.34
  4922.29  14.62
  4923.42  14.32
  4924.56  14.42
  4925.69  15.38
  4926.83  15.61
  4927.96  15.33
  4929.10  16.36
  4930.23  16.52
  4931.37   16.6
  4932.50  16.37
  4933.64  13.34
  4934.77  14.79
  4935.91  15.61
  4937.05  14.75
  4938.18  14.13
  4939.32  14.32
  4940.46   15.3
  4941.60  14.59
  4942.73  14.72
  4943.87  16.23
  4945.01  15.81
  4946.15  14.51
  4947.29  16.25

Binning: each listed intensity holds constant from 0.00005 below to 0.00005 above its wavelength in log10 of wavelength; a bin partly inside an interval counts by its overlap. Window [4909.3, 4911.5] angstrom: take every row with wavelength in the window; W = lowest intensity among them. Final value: 13.98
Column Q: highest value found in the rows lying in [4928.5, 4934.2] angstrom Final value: 16.6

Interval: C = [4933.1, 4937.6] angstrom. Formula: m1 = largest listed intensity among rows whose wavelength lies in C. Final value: 15.61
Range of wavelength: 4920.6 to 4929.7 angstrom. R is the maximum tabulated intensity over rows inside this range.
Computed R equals 16.36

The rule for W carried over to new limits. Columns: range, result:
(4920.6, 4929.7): 13.34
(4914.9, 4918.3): 14.03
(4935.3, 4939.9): 14.13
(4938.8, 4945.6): 14.32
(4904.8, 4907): 16.16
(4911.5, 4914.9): 15.19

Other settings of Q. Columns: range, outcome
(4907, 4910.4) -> 16.51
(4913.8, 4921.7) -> 16.05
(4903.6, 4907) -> 16.22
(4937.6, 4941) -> 15.3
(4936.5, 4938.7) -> 14.75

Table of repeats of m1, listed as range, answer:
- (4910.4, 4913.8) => 15.74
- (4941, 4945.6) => 16.23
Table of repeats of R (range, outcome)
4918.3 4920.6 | 13.85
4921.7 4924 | 14.62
